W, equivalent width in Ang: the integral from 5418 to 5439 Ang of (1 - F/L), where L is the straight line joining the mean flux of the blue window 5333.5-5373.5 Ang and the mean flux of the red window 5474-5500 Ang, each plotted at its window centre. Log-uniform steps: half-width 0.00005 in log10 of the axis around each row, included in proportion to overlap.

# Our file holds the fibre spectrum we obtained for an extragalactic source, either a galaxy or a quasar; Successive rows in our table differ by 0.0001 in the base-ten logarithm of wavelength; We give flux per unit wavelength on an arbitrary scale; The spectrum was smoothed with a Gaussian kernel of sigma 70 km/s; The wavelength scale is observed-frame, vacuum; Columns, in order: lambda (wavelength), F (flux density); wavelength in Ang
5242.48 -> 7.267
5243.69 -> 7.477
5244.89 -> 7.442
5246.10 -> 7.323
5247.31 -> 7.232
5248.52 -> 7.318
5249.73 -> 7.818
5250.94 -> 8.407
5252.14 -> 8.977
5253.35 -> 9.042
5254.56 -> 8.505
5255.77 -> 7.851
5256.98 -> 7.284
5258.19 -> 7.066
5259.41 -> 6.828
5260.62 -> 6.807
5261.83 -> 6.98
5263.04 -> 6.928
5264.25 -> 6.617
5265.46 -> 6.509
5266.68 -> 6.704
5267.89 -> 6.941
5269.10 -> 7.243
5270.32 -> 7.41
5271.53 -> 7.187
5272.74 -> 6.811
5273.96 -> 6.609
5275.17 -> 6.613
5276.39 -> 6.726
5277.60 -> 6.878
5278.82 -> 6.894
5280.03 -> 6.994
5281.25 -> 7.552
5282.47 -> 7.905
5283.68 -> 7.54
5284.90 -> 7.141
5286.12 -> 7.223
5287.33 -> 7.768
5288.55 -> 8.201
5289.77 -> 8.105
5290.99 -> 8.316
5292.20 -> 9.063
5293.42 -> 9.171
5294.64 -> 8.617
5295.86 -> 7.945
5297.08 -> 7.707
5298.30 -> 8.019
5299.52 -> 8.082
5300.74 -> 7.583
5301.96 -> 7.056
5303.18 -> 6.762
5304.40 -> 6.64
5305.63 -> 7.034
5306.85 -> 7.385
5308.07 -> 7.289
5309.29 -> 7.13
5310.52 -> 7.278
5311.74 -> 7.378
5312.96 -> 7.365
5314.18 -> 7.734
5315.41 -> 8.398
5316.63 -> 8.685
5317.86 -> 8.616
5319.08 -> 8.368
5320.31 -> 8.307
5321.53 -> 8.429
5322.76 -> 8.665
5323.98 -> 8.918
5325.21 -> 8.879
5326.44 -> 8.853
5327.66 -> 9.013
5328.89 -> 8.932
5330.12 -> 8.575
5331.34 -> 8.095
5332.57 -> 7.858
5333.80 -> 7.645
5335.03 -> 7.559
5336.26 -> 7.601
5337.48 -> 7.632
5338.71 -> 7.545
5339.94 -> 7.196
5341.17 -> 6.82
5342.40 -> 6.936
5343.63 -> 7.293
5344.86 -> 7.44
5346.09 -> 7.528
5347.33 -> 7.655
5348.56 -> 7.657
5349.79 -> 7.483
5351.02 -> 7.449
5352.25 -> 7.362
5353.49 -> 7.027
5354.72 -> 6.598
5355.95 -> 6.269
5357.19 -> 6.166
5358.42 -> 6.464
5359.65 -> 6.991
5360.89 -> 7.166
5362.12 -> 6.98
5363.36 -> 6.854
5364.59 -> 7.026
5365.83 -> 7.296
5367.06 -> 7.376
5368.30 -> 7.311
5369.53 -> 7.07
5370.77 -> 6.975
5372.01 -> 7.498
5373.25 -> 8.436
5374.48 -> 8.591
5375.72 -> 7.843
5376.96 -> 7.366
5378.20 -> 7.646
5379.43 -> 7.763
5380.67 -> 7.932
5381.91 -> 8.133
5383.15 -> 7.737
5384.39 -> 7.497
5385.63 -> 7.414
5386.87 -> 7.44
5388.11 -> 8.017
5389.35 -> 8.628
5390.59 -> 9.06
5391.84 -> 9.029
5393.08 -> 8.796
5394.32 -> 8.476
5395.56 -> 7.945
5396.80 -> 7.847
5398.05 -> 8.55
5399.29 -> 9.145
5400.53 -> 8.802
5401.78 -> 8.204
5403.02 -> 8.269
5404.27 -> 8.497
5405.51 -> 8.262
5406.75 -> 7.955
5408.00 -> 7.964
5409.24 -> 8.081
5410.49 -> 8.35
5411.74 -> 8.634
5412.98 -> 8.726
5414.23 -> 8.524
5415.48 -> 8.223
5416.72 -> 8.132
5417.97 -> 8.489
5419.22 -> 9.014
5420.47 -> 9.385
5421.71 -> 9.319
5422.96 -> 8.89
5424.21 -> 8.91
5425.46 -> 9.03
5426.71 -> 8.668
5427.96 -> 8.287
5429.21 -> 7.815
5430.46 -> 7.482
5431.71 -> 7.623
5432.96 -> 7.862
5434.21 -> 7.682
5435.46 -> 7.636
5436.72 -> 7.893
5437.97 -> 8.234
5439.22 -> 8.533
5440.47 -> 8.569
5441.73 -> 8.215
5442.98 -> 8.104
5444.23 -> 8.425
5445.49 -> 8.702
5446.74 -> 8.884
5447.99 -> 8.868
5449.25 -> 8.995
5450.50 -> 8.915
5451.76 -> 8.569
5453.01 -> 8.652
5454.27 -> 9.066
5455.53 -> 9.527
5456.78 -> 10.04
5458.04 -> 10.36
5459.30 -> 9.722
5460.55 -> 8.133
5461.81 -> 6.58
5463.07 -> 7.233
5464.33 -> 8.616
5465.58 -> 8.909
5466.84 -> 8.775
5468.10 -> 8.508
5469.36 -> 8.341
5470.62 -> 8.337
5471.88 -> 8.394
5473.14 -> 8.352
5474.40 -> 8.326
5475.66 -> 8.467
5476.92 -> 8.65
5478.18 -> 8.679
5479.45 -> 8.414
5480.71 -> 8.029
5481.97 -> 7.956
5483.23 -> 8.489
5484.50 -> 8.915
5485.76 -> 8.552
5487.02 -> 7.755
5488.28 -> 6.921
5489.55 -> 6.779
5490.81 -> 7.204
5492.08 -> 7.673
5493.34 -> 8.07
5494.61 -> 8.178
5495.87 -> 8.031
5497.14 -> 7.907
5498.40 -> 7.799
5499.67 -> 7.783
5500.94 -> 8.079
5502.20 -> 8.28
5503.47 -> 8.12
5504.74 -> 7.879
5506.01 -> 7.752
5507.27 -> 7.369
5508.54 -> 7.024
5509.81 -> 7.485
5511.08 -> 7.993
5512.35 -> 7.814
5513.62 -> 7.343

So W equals -1.9 Ang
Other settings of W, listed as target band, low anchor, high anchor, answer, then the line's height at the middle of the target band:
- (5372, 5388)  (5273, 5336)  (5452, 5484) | 0.7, 8.18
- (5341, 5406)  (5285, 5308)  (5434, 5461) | 4.8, 8.27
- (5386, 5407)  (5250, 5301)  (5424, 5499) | -0.9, 8.06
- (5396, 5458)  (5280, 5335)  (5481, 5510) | -5.0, 7.88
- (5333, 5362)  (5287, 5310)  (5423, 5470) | 3.0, 8.02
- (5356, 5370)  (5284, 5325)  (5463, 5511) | 1.8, 7.95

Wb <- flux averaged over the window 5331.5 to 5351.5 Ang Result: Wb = 7.47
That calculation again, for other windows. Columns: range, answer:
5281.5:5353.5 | 7.83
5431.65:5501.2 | 8.33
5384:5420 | 8.35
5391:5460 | 8.56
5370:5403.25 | 8.11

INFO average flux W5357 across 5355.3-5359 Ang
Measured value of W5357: 6.3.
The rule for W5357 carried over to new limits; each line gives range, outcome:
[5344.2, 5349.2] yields 7.56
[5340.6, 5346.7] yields 7.21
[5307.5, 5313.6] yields 7.3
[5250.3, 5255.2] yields 8.73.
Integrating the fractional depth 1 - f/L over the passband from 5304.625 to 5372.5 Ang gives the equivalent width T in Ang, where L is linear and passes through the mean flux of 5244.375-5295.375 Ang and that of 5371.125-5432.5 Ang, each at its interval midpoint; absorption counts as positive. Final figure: 2.8 Ang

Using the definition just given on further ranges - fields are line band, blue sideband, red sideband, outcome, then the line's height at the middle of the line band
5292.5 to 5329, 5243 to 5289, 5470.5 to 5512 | -2.7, 7.46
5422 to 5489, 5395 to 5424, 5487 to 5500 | -3.5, 8.02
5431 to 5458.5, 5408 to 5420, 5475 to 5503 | -1.1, 8.28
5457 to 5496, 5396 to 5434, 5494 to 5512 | -1.2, 8.01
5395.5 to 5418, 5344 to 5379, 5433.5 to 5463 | -1.1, 7.96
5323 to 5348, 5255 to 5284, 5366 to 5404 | -1.0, 7.6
